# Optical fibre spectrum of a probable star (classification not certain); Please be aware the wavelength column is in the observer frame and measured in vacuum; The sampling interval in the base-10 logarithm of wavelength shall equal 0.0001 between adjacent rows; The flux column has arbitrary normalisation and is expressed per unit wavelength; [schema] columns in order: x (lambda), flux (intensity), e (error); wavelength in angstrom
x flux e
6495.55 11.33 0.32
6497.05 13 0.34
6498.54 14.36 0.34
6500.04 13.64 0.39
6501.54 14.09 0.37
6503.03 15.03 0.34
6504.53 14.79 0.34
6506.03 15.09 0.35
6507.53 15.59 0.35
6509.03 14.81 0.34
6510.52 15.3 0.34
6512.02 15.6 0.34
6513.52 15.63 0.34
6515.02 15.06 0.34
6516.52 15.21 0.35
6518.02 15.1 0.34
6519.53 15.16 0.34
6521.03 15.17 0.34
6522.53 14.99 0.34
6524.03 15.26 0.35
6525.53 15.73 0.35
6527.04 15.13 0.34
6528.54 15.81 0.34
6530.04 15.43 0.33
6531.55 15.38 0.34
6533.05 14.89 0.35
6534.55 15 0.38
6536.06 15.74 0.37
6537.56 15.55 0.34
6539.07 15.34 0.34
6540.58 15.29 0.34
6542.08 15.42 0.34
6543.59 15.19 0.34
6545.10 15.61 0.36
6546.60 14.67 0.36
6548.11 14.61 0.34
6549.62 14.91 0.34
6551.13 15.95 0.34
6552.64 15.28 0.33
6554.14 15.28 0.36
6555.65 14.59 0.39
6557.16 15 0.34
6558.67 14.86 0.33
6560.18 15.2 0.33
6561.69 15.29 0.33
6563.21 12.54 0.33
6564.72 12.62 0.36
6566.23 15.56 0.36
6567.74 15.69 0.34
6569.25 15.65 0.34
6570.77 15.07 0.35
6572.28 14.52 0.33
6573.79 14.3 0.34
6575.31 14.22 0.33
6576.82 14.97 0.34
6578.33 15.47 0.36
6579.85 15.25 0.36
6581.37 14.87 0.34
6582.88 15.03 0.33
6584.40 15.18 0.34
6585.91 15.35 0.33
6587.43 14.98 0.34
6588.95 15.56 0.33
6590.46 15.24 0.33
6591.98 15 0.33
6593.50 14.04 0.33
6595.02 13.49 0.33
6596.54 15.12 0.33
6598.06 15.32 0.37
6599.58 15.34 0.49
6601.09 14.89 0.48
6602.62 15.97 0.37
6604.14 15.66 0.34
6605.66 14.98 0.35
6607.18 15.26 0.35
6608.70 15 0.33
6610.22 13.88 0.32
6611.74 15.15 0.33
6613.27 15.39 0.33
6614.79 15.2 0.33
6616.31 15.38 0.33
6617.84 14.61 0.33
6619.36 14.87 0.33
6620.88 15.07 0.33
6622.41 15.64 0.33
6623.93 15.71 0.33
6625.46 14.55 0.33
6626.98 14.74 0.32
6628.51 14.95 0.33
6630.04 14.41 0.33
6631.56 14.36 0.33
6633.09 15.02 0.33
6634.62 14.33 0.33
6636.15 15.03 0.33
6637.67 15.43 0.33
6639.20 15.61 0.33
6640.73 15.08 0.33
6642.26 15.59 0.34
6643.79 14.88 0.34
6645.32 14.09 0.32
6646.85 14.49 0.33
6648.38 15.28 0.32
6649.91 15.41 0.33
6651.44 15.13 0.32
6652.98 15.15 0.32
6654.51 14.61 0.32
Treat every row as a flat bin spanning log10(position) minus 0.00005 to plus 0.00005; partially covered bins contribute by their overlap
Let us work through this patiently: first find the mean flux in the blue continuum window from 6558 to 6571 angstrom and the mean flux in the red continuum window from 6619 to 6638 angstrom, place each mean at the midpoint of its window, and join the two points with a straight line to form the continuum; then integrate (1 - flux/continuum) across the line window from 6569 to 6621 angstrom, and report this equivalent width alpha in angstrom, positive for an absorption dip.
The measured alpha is -0.7 angstrom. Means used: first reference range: 14.7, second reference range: 14.9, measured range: 15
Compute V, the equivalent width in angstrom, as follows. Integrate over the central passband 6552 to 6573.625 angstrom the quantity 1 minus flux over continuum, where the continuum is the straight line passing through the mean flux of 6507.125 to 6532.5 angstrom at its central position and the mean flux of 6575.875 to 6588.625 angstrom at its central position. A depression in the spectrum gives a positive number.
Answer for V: 0.6 angstrom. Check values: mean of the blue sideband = 15.3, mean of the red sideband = 15.1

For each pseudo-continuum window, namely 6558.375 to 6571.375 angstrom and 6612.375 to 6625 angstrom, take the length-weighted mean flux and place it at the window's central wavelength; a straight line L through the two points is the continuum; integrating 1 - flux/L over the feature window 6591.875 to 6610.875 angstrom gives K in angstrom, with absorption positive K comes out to 0.2 angstrom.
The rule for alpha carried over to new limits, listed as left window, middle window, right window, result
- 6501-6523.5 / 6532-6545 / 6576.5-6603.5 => -0.19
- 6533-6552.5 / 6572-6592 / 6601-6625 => 0.26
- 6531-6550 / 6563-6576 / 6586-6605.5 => 0.50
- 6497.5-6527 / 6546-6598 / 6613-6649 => 0.45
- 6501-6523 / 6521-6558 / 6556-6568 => -1.11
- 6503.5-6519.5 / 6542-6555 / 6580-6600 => -0.09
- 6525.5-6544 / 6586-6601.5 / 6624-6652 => 0.20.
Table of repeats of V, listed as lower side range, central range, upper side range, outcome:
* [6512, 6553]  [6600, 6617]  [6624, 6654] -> -0.1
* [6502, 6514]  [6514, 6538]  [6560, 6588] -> -0.3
